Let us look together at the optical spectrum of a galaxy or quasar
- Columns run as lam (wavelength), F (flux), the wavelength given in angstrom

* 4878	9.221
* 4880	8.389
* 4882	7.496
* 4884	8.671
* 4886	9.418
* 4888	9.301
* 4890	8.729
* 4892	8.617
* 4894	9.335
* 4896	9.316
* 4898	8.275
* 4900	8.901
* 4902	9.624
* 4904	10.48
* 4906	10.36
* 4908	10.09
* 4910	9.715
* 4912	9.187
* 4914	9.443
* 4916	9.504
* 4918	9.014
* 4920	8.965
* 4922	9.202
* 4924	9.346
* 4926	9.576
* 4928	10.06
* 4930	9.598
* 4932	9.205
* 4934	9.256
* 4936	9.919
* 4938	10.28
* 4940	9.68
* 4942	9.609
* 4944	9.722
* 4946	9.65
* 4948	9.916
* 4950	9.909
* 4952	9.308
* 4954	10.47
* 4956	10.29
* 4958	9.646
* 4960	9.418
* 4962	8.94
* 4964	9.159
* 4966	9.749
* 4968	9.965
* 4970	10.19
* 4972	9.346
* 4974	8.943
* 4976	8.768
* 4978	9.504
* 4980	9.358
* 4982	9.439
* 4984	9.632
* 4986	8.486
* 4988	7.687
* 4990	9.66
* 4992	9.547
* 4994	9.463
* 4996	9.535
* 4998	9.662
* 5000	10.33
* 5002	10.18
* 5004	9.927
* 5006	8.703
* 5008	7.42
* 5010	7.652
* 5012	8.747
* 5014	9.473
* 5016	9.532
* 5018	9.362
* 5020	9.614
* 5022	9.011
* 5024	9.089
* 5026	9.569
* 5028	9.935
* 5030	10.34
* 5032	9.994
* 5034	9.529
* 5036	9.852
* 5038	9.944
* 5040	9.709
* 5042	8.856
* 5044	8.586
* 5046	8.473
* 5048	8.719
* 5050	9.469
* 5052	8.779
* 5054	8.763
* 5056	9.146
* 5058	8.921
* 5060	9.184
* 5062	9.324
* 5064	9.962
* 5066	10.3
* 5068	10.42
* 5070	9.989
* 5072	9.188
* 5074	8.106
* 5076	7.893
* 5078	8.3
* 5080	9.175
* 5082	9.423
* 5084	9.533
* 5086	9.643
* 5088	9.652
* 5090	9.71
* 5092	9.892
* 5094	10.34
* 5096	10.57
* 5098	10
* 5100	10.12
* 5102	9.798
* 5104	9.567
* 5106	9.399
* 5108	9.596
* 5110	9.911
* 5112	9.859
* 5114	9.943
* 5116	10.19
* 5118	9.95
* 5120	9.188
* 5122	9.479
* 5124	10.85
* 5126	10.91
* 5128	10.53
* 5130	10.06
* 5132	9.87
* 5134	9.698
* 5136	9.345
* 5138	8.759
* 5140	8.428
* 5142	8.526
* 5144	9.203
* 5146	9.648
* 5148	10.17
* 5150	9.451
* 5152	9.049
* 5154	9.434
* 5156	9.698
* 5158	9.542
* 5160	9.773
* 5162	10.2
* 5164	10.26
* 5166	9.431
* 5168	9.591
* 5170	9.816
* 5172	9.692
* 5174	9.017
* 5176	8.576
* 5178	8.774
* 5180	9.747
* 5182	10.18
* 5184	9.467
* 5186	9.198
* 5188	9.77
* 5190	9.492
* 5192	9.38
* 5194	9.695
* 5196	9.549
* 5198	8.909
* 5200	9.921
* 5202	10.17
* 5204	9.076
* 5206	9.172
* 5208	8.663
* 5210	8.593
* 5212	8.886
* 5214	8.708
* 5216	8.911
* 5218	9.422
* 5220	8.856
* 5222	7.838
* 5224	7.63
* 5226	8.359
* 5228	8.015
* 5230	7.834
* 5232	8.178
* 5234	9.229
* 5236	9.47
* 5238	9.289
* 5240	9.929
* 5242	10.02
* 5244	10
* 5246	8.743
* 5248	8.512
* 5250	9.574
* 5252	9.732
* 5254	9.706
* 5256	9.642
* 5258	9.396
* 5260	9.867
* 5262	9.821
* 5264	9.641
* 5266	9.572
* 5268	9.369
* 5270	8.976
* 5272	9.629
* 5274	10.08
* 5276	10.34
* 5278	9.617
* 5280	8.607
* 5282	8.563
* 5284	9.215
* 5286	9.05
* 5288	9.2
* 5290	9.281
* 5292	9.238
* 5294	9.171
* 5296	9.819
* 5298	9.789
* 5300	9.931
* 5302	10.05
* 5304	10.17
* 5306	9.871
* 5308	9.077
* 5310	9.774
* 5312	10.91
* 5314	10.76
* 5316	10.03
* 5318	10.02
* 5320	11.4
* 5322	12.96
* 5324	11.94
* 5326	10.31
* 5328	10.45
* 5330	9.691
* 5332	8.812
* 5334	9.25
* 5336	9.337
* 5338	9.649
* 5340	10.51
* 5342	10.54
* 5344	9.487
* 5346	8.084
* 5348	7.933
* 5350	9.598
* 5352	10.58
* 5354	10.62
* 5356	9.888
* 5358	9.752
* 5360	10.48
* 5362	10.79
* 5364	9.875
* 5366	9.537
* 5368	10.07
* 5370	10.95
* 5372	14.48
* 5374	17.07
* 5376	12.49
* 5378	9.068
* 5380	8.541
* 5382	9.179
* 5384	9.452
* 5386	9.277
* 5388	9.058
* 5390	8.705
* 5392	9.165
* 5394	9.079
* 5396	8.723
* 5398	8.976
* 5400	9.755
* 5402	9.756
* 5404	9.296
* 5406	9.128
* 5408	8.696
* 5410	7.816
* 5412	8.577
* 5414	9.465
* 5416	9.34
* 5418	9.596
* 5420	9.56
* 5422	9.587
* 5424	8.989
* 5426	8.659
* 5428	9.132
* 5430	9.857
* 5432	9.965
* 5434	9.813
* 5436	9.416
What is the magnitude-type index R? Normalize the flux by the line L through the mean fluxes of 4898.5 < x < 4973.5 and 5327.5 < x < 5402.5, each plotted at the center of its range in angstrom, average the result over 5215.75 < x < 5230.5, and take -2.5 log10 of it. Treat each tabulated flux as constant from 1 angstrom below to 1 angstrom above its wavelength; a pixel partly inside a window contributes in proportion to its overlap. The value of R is 0.180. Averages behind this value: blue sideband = 9.63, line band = 8.35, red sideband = 9.96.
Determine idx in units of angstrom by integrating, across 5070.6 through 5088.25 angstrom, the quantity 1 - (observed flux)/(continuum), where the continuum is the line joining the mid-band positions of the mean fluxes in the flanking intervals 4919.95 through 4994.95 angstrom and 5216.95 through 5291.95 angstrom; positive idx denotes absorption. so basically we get 0.7 angstrom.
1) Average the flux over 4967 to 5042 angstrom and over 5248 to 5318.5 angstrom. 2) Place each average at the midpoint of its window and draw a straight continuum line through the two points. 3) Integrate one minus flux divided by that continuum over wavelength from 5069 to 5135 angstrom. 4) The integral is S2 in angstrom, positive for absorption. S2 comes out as -1.71 angstrom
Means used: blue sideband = 9.37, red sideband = 9.62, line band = 9.71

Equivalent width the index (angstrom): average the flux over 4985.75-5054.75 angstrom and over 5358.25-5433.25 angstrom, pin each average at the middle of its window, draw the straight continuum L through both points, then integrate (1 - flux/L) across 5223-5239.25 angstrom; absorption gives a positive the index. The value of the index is 1.8 angstrom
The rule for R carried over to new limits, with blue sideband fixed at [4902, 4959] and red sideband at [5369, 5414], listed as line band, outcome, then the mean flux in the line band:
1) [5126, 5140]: 0.007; 9.7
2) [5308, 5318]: -0.040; 10.2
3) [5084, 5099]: -0.021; 9.94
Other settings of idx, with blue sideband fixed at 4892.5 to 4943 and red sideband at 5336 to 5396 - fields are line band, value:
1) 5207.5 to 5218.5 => 1.2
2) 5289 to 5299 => 0.5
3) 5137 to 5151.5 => 0.9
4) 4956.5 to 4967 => 0.2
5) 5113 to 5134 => -0.6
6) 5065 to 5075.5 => 0.2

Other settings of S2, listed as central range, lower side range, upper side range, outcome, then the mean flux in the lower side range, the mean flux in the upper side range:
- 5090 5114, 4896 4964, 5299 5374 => -0.1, 9.58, 10.3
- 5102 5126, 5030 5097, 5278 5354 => -1.0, 9.39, 9.82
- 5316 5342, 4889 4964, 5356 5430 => -1.6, 9.52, 9.78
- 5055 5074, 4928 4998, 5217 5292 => -0.2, 9.52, 9.2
